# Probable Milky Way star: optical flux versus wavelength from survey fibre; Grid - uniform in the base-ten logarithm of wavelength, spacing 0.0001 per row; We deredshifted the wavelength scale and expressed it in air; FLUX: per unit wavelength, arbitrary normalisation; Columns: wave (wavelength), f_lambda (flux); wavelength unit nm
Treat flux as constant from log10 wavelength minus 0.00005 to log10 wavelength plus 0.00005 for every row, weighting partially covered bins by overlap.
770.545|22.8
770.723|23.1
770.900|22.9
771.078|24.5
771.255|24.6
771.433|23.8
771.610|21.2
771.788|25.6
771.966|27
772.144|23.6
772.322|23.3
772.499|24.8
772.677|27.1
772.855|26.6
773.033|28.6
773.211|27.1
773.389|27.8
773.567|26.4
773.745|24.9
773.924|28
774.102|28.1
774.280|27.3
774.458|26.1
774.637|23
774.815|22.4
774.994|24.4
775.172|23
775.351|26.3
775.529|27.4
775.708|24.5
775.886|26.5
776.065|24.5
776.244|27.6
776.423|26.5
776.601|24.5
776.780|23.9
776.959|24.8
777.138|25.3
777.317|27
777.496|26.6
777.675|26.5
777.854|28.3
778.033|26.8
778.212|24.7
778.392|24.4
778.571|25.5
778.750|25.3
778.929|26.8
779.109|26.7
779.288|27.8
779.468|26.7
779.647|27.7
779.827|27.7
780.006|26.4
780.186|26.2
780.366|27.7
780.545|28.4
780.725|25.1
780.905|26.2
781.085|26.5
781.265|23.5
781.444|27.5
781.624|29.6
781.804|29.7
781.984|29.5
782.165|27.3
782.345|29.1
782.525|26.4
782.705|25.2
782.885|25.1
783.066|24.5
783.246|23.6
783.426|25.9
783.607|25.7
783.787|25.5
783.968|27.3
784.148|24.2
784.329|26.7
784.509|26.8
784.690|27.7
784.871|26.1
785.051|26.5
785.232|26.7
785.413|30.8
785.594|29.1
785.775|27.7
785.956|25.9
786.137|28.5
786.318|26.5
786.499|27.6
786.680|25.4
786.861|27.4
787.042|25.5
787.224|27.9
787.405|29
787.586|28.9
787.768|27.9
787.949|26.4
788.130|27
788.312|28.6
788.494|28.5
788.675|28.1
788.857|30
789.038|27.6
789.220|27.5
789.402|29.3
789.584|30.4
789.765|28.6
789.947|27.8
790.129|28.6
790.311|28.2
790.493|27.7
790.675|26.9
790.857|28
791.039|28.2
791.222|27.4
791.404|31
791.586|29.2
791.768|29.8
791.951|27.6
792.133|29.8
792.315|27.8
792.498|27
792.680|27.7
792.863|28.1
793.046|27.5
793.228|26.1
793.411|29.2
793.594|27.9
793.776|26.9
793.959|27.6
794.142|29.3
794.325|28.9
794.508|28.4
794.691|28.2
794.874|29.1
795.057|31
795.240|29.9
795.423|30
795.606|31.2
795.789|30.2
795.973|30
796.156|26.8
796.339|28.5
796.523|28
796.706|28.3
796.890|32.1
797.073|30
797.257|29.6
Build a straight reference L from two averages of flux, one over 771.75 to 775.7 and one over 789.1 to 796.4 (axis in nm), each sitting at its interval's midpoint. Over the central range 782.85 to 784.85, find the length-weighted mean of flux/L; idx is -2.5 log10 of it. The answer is 0.06 mag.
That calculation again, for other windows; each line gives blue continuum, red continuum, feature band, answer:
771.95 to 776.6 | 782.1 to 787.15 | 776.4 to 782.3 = -0.02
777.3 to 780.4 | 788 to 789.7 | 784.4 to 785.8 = 0.00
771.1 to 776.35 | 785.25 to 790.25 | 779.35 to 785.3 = 0.02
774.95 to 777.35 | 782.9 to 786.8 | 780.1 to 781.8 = -0.03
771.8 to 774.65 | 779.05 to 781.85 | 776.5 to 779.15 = 0.04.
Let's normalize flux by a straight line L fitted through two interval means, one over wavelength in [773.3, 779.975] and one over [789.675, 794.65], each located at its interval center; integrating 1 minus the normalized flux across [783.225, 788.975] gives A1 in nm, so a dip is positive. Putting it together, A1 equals 0.03 nm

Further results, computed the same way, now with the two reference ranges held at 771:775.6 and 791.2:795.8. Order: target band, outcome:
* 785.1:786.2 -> -0.02 nm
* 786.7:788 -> 0.01 nm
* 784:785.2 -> 0.04 nm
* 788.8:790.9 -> -0.02 nm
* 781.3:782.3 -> -0.06 nm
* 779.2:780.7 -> -0.04 nm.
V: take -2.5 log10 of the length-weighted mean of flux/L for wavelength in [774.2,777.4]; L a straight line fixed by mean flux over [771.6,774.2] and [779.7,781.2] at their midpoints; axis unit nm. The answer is 0.05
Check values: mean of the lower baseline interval 26.2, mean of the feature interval 25.3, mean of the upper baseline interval 26.7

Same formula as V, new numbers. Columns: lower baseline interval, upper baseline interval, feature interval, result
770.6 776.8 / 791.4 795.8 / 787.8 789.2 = -0.01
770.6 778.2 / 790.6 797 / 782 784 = 0.04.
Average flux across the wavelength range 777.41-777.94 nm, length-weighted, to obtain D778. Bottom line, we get 27.1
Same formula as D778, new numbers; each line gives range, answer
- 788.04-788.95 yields 28.4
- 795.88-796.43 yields 28.4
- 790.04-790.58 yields 28.2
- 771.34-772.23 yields 24.2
